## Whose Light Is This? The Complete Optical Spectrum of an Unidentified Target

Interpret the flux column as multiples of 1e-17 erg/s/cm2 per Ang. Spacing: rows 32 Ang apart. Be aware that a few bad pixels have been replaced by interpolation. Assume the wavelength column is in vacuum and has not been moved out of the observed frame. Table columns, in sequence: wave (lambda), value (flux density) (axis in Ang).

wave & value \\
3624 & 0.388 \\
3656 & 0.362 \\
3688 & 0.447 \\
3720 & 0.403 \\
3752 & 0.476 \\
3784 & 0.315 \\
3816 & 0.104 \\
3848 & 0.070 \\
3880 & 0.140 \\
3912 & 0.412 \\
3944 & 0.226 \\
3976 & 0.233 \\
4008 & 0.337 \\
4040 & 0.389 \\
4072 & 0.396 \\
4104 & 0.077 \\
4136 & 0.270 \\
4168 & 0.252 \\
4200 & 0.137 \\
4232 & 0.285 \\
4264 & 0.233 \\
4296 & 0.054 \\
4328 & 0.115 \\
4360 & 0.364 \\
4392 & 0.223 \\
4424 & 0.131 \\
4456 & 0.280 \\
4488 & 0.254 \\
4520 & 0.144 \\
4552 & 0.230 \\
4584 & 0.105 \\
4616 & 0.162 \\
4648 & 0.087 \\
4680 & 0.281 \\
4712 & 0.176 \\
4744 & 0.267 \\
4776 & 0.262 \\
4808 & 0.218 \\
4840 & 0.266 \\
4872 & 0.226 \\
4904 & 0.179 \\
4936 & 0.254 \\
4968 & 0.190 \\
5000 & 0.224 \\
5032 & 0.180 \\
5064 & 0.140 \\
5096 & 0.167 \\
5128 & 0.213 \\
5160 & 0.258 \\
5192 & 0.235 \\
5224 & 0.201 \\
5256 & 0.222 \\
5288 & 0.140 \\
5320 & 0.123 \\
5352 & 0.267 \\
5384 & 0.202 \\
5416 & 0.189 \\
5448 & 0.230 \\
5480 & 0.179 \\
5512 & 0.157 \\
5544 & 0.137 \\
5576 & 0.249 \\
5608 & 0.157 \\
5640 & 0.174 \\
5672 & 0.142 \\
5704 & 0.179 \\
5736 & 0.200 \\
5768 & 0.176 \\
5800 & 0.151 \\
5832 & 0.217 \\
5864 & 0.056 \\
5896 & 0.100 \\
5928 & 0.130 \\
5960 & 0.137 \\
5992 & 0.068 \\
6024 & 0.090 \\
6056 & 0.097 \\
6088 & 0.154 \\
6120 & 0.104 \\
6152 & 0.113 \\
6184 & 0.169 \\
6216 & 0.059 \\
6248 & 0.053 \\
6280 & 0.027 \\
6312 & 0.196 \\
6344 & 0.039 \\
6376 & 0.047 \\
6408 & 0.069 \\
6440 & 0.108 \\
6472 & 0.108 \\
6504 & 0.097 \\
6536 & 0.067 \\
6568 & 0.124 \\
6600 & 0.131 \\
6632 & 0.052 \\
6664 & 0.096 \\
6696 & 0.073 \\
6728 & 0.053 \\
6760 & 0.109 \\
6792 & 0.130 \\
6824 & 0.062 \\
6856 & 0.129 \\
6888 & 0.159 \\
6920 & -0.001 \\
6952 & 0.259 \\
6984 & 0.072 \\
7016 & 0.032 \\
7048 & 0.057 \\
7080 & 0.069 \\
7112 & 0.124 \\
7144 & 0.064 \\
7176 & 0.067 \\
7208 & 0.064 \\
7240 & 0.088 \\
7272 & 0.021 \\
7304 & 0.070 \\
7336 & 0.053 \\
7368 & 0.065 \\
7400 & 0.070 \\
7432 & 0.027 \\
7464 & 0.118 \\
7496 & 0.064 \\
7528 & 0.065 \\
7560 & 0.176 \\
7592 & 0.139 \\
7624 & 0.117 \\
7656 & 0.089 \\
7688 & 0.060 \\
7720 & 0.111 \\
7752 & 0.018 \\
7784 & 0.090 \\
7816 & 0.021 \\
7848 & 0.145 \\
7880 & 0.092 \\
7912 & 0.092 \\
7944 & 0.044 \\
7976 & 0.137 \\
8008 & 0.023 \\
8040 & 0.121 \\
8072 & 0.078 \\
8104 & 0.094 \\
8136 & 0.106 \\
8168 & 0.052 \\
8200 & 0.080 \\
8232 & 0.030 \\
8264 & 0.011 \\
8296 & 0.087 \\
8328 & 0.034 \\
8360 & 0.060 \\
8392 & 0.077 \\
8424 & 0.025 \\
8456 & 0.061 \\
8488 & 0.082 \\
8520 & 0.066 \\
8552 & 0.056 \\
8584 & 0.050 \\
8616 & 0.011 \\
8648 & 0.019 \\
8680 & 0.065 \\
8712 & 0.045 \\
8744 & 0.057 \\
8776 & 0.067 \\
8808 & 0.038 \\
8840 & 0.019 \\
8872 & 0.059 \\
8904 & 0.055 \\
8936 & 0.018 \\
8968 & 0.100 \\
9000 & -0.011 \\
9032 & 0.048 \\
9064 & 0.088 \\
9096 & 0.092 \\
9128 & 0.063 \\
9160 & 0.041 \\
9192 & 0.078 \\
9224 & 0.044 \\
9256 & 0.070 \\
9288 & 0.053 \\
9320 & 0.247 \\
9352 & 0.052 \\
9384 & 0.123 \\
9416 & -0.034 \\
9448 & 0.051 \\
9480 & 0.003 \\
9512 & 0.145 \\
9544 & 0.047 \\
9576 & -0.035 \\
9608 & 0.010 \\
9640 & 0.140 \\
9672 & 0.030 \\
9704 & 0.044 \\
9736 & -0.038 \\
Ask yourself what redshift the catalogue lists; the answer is 0.227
